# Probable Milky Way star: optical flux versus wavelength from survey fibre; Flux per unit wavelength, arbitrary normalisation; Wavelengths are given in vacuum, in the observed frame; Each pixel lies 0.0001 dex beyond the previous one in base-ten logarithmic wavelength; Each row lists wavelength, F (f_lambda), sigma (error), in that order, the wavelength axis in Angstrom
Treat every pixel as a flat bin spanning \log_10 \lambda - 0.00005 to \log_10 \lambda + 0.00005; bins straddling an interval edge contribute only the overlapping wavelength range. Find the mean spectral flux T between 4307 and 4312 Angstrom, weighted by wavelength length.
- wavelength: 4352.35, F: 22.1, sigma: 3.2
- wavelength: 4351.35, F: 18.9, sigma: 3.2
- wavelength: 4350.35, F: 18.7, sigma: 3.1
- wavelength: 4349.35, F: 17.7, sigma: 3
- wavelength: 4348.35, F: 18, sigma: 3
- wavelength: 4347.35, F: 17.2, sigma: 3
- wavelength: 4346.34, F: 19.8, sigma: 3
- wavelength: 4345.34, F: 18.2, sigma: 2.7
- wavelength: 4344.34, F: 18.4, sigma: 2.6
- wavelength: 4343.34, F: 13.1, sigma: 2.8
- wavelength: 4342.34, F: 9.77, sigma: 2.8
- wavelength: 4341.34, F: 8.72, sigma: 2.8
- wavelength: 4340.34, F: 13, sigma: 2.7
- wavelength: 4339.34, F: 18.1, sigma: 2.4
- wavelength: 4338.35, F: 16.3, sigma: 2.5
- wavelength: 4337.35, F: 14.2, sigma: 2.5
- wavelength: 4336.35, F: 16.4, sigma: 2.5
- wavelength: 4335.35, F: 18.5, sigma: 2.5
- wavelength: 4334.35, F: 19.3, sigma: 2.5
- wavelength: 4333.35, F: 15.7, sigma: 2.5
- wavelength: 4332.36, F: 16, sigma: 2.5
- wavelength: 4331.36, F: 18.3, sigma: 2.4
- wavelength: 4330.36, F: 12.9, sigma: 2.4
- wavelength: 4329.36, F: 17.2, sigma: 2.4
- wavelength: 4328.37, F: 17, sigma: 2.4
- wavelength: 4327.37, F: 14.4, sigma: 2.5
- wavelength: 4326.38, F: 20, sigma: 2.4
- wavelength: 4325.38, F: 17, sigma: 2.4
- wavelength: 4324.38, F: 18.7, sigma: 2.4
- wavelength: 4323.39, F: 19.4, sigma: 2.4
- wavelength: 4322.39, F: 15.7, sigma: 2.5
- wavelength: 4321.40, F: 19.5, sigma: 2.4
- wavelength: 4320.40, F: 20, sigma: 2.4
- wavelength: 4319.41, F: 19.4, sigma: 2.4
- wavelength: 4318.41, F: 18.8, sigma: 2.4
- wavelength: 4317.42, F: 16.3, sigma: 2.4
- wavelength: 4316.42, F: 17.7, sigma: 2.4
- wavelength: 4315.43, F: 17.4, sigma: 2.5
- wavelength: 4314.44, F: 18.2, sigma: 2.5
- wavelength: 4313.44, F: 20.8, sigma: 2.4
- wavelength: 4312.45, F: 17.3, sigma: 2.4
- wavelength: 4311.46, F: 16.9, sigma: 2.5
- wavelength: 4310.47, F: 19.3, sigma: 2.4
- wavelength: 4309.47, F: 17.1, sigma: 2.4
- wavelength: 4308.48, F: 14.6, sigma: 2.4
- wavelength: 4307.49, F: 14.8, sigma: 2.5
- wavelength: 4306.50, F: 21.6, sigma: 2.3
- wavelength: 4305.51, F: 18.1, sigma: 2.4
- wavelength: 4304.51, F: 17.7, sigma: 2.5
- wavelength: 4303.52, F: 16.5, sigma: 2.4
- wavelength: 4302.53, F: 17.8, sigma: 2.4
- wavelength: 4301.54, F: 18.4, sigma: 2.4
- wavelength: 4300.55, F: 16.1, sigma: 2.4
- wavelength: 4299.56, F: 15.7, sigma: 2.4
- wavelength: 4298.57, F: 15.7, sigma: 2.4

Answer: 16.6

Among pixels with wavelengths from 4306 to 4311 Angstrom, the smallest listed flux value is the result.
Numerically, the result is 14.6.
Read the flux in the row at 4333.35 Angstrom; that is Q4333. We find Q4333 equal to 15.7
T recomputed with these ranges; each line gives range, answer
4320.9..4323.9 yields 18.2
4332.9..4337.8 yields 16.8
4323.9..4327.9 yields 17.5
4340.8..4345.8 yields 13.6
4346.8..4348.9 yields 17.6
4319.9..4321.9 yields 19.8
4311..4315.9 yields 18.1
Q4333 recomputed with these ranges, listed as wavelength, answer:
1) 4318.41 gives 18.8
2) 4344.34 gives 18.4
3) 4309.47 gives 17.1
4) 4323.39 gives 19.4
